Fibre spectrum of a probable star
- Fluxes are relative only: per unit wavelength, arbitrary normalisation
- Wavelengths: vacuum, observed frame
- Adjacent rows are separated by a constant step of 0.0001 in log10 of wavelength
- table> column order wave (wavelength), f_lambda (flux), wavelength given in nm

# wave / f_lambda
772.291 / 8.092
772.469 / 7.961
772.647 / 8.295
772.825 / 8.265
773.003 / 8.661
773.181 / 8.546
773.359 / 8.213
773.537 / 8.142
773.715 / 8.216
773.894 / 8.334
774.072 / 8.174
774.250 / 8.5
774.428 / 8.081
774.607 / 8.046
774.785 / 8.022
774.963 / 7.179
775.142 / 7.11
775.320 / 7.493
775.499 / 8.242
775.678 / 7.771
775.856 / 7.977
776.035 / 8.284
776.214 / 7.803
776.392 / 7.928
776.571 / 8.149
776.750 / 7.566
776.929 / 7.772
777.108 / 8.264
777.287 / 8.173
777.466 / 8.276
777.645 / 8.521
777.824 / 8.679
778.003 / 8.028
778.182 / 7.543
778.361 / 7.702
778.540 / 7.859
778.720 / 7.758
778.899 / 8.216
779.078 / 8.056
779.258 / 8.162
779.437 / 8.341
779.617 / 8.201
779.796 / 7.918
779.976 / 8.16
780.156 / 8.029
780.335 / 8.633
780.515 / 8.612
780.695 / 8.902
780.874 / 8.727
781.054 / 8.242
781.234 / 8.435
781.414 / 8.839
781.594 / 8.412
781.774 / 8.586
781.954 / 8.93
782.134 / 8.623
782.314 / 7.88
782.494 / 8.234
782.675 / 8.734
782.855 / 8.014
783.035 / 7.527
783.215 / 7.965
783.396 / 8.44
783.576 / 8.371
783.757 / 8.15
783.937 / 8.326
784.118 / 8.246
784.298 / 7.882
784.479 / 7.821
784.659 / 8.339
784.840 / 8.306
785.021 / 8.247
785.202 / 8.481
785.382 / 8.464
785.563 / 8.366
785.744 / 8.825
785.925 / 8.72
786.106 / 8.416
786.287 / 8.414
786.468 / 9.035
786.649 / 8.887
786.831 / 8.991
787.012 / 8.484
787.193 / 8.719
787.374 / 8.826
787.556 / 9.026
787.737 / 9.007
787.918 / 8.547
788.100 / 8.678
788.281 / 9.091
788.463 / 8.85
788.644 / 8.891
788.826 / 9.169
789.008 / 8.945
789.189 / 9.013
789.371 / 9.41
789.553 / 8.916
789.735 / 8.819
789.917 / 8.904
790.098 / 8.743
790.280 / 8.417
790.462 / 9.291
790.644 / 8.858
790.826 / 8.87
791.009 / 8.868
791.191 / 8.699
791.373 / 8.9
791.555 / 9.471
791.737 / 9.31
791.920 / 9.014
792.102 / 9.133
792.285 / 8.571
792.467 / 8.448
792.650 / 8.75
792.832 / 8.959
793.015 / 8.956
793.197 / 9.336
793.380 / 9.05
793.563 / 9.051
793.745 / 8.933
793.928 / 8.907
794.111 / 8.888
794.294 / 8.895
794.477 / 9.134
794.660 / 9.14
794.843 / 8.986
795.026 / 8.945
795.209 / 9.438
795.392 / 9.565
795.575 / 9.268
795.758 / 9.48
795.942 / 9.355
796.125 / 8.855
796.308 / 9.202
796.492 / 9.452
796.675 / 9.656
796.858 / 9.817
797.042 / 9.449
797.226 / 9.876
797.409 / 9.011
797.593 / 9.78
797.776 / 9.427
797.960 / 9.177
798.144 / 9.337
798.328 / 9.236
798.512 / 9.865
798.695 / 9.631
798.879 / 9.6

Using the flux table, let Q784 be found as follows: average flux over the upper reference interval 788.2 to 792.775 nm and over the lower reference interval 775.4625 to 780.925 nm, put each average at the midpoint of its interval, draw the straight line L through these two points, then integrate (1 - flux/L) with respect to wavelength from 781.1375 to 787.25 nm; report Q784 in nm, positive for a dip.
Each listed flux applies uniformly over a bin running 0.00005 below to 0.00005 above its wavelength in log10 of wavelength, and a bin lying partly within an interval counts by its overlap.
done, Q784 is 0.079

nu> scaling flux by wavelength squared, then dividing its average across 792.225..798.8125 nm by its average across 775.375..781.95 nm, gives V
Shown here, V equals 1.17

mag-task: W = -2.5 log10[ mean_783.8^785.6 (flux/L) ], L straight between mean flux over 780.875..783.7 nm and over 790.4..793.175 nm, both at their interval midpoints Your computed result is 0.03 mag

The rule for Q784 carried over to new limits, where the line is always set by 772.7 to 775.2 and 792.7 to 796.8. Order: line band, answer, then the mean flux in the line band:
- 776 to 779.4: 0.11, 8.04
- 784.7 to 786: 0.03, 8.48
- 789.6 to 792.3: 0.01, 8.93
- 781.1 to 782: -0.01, 8.6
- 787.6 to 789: -0.01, 8.9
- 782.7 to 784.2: 0.08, 8.16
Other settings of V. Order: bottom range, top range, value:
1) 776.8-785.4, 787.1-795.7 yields 1.12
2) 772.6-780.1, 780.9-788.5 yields 1.08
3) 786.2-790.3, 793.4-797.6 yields 1.06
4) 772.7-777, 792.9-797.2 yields 1.21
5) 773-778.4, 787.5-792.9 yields 1.15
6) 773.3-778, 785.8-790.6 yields 1.14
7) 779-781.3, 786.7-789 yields 1.08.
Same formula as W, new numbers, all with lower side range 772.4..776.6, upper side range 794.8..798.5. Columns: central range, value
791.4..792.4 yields 0.003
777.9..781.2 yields 0.024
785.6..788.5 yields 0.004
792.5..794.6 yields 0.027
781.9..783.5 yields 0.039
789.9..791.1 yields 0.020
